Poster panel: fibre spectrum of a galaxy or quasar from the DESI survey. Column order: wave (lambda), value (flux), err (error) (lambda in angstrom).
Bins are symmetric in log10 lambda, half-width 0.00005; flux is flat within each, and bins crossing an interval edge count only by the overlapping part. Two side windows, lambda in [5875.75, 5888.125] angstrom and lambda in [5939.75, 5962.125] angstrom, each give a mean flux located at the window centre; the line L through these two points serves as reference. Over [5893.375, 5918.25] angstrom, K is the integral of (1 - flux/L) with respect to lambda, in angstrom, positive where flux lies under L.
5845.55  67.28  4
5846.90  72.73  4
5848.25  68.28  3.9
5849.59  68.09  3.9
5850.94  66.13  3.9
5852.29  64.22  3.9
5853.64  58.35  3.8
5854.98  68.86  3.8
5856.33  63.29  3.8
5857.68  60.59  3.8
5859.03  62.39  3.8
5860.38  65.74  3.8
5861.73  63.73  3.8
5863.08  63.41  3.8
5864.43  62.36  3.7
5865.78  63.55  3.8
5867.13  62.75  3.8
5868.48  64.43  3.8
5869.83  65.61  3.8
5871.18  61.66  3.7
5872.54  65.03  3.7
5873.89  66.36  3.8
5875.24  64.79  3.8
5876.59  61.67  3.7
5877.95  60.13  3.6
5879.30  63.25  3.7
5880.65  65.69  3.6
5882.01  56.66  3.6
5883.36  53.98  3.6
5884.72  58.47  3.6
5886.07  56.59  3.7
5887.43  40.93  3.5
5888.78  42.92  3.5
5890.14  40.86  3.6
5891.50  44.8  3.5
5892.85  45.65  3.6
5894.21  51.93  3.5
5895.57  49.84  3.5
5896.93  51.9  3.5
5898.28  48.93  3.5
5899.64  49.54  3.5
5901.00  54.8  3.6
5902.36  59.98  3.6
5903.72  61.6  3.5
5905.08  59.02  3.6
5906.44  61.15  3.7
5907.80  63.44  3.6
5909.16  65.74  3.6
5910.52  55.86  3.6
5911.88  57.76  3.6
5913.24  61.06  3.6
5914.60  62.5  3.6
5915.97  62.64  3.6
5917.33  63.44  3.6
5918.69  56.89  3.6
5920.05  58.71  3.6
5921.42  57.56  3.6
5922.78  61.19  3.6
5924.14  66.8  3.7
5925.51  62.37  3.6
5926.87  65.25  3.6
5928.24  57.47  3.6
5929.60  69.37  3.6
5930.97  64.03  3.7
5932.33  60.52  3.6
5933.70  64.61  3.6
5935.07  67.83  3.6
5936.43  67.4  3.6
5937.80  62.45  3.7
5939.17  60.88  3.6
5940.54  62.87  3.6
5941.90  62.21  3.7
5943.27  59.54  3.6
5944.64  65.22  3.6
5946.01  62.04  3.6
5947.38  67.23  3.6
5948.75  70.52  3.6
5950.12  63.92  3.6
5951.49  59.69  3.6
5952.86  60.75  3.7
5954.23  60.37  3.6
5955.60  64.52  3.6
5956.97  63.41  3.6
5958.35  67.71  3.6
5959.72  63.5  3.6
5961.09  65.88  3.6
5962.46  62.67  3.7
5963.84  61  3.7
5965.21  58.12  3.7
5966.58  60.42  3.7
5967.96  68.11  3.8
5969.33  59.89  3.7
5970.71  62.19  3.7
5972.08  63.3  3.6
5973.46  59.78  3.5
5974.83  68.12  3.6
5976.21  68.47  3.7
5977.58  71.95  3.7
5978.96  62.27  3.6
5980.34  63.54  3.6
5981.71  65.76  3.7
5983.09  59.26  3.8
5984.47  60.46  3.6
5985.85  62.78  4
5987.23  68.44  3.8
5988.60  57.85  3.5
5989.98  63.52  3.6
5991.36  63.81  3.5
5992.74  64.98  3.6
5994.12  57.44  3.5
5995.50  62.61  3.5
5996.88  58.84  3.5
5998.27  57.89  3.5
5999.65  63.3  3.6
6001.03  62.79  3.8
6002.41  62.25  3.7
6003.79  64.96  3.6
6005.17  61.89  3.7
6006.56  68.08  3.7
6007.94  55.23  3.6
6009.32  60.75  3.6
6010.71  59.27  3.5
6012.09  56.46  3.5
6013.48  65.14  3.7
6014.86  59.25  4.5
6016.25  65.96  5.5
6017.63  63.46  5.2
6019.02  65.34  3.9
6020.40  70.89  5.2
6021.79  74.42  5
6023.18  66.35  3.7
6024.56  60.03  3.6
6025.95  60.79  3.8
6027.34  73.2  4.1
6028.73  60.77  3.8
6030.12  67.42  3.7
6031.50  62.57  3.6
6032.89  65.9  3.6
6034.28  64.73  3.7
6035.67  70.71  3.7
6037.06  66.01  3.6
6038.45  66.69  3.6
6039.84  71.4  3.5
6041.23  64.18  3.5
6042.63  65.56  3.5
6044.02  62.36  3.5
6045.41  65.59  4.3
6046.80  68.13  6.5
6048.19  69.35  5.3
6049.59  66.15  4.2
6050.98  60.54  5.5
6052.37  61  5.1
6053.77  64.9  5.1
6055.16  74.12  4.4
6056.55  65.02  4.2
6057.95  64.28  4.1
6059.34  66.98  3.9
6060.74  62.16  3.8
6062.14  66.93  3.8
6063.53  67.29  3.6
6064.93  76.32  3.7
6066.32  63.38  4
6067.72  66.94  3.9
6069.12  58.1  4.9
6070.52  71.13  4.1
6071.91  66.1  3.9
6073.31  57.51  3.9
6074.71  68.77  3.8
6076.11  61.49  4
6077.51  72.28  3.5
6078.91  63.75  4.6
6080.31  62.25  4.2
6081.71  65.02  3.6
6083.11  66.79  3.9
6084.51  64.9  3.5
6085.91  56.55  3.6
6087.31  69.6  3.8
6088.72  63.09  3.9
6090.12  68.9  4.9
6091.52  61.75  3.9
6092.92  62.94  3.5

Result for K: 0.8 angstrom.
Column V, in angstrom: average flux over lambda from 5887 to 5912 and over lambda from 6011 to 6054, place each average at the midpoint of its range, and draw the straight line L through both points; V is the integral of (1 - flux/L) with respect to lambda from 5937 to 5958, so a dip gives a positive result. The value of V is -2.1 angstrom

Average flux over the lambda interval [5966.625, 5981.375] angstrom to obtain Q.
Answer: 64.6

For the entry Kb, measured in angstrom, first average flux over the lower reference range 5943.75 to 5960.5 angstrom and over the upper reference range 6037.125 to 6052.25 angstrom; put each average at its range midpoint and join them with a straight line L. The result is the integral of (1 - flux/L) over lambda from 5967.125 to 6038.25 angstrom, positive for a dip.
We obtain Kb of 1.4 angstrom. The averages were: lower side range 64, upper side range 65.8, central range 63.7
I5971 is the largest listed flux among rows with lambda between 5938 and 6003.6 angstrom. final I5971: 71.95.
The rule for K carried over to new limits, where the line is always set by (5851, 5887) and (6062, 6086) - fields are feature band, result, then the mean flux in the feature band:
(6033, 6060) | -0.5 angstrom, 66.2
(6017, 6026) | -0.2 angstrom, 66.3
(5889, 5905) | 3.0 angstrom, 51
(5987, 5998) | 0.4 angstrom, 61.8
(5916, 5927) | 0.3 angstrom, 61.4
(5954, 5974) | 0.3 angstrom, 62.8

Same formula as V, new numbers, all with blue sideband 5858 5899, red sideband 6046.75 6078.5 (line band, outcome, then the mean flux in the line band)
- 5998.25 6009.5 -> 0.19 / 62.2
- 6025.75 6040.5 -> -0.44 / 66.6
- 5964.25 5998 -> -0.37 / 62.9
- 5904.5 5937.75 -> -1.51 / 62.2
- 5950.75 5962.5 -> -0.40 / 63.2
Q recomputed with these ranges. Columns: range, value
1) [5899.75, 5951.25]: 62.2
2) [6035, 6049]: 67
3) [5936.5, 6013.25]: 62.8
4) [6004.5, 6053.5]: 64.7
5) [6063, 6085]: 65.7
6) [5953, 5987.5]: 63.6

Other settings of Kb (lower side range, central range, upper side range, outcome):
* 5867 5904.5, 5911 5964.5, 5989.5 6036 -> -3.5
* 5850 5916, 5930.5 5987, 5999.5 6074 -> -1.6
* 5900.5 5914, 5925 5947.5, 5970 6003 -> -0.9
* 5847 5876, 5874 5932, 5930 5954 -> 5.8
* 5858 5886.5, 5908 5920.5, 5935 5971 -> 0.4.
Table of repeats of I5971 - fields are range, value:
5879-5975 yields 70.52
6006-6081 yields 76.32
